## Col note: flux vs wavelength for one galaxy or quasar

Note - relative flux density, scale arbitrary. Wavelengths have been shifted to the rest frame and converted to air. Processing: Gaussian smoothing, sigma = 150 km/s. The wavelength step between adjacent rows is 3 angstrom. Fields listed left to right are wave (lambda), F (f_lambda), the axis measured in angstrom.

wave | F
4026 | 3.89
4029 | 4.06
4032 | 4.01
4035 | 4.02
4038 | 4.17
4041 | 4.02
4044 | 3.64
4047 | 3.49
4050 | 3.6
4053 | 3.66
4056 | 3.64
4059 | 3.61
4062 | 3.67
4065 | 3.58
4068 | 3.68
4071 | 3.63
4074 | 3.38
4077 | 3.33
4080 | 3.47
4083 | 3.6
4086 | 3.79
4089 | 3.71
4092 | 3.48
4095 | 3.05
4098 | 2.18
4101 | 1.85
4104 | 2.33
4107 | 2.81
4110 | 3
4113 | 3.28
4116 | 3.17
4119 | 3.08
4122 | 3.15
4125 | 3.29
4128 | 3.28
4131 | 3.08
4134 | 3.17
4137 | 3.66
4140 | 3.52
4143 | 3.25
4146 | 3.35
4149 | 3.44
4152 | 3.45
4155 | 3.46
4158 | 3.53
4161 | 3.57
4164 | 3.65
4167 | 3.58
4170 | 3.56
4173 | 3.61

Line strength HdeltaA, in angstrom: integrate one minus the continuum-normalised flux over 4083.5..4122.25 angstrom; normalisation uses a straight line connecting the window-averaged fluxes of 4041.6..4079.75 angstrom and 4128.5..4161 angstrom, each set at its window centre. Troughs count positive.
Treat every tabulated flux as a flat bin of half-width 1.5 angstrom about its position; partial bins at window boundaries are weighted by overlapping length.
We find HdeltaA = 5.4 angstrom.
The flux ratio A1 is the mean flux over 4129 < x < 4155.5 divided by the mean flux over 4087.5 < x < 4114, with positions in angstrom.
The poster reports 1.2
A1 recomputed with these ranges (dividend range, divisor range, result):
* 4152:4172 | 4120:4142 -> 1.08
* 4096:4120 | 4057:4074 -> 0.75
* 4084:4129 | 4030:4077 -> 0.82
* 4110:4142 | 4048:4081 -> 0.91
